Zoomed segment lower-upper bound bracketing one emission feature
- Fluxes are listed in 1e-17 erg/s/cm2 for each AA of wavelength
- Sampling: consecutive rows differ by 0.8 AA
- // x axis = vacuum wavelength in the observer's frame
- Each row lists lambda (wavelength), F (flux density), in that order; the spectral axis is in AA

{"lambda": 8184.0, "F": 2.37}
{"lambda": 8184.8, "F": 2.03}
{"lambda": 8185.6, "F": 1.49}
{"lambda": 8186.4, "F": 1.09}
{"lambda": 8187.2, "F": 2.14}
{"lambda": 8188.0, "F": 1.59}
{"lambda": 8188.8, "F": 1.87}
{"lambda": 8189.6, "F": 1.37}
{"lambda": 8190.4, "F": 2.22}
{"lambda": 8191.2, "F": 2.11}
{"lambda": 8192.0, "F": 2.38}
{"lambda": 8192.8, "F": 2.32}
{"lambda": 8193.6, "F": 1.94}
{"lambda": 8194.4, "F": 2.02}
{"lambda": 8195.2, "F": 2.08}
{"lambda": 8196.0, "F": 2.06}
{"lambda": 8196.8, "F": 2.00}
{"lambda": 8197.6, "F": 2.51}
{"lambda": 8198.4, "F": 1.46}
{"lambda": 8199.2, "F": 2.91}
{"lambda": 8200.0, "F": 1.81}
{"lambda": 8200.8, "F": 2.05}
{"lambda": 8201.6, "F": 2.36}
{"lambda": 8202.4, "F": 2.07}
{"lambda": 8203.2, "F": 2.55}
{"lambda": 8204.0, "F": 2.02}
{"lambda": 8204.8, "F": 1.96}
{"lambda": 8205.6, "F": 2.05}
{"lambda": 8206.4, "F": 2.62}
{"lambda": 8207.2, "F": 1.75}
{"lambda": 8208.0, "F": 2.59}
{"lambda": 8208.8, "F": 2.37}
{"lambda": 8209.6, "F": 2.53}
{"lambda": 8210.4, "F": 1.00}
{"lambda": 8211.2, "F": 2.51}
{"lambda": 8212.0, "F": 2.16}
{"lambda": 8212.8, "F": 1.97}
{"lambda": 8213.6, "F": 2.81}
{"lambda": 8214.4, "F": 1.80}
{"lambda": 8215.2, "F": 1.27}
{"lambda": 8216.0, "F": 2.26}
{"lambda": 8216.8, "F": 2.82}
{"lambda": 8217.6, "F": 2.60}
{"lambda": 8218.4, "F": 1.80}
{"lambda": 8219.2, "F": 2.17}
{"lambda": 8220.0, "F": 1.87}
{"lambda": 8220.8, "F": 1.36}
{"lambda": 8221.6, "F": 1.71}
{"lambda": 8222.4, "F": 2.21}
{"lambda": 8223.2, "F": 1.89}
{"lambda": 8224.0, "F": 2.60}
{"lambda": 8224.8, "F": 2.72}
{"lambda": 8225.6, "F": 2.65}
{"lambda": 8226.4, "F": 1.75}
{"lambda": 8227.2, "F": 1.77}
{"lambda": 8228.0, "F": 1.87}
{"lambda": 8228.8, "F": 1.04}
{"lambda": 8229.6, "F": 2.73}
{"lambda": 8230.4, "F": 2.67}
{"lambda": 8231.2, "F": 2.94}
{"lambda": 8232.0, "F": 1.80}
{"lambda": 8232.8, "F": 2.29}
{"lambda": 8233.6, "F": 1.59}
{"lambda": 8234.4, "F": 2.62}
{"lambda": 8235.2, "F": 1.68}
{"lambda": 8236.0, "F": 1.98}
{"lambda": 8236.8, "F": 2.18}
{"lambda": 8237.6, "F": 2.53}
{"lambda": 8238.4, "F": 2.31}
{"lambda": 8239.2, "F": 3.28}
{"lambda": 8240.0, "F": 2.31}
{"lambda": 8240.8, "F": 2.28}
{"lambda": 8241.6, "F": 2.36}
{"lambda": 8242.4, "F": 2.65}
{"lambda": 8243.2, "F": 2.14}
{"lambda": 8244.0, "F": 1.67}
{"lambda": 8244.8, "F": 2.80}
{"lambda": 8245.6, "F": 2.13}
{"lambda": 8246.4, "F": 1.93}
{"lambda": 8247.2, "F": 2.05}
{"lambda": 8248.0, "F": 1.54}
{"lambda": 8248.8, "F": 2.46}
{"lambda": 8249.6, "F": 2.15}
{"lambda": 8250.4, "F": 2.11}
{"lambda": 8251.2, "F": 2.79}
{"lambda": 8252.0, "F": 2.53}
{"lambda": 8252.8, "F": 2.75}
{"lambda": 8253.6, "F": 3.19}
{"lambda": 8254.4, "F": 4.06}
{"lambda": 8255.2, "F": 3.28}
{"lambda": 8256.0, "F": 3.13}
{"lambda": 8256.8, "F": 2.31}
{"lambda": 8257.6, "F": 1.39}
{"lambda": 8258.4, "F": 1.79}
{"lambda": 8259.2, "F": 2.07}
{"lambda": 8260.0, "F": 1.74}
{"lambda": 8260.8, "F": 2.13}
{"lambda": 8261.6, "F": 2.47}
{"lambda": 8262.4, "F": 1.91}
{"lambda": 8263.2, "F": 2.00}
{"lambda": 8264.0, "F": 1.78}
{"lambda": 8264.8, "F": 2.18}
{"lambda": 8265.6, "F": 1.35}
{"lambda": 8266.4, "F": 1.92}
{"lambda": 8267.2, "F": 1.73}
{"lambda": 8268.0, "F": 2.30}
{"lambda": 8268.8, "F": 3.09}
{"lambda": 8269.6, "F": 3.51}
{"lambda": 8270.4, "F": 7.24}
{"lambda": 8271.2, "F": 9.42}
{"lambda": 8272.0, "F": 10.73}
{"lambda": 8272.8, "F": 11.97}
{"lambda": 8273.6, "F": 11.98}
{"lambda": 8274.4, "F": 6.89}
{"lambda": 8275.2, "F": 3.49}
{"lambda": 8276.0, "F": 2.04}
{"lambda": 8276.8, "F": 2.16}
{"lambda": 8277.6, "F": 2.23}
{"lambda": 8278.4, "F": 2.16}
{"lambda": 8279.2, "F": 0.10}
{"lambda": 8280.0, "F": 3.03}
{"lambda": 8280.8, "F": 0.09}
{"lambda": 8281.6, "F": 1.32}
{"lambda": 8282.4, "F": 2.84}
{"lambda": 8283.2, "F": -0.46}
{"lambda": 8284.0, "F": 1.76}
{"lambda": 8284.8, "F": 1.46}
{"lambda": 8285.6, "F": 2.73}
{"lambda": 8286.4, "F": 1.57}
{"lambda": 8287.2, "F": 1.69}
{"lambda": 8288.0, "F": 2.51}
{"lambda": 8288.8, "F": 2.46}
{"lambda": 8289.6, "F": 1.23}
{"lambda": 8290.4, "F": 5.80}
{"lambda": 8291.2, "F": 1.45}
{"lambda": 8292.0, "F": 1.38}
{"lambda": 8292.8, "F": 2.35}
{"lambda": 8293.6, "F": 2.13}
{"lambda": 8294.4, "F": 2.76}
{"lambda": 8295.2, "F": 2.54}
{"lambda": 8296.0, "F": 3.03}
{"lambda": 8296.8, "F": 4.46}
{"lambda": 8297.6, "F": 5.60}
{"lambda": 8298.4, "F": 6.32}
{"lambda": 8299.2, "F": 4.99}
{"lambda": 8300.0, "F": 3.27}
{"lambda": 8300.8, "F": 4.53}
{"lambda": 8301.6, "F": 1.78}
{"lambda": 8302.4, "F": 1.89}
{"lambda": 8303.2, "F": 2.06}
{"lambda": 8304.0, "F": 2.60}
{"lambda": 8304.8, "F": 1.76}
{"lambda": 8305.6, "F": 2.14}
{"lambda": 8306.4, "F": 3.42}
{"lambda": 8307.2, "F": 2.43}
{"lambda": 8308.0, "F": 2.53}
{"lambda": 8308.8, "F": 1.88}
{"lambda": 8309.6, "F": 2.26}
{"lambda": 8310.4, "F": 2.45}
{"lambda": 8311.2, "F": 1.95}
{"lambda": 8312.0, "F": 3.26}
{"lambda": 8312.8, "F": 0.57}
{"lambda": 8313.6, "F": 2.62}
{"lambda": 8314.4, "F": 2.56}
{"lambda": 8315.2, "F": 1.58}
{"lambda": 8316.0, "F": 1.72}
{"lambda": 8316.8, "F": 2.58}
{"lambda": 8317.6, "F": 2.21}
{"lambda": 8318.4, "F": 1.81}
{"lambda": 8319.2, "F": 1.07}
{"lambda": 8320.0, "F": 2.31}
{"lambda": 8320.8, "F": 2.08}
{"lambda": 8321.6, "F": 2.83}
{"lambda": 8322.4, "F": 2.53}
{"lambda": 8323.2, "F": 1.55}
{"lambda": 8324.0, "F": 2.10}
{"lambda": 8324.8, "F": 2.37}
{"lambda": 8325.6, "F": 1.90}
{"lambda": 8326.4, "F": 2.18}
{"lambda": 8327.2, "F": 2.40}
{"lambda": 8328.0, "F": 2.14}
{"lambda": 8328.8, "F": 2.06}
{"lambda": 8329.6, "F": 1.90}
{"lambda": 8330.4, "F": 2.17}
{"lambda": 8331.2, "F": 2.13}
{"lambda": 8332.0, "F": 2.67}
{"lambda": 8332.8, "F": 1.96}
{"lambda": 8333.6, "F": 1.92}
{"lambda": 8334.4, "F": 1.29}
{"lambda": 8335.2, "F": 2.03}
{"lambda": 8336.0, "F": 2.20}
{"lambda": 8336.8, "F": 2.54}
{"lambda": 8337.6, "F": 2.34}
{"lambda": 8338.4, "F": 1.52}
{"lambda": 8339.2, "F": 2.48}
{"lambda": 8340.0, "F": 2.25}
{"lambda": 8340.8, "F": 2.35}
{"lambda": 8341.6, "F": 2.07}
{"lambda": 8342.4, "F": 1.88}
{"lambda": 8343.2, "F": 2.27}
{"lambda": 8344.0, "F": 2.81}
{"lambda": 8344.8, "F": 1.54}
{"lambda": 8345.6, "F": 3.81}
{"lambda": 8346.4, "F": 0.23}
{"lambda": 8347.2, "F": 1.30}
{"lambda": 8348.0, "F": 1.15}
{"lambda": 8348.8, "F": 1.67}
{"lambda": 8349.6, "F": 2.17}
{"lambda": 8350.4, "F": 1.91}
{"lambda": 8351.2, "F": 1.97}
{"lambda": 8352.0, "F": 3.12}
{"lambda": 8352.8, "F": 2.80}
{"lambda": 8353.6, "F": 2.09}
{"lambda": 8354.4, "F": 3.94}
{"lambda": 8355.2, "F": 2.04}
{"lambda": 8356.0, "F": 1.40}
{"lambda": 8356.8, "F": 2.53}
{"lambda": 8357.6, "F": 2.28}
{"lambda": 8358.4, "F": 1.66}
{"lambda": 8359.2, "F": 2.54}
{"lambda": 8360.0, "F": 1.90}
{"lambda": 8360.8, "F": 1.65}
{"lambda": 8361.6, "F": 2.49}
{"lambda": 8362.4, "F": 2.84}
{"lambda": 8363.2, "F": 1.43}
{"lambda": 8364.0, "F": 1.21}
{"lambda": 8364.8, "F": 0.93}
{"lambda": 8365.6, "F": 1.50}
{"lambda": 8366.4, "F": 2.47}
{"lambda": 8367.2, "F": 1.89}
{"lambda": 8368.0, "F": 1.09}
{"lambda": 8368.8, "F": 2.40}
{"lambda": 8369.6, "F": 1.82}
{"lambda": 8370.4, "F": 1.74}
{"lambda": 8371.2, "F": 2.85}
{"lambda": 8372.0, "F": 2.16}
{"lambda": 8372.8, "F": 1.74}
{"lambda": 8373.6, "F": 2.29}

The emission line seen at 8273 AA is H-alpha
